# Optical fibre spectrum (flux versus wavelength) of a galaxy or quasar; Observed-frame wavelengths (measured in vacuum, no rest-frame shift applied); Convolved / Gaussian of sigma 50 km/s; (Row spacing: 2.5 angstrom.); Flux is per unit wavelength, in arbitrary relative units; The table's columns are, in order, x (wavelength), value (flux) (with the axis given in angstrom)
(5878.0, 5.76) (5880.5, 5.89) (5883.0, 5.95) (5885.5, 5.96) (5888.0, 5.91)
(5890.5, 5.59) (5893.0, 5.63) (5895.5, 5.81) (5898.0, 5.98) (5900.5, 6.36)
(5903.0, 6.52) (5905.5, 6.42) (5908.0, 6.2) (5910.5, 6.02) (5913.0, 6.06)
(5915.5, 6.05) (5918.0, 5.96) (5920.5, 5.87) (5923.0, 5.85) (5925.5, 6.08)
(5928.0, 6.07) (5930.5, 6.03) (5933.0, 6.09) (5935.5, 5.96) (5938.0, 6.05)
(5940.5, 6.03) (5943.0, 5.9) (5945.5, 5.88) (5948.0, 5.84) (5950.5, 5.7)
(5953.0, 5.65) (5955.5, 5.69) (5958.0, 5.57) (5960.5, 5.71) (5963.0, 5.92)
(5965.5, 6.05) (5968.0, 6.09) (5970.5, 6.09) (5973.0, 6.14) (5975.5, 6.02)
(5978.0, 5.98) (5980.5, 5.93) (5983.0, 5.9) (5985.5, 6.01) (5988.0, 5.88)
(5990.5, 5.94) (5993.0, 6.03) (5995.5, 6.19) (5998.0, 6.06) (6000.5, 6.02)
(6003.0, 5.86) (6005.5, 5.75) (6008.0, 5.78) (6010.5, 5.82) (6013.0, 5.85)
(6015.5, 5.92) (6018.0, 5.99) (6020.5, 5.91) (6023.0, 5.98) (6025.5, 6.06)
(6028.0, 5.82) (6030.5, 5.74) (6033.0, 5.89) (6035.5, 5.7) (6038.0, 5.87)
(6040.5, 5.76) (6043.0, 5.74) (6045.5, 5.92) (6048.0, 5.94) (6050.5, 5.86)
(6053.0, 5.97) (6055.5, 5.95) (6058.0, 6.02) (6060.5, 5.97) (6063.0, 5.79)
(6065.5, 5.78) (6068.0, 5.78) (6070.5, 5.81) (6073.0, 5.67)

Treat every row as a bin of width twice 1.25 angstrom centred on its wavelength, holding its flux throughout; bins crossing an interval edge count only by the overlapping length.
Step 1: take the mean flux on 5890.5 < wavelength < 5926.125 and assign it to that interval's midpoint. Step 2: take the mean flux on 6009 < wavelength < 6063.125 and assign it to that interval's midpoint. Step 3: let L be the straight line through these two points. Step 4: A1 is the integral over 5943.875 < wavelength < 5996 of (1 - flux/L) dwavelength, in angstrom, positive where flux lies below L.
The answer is 0.5 angstrom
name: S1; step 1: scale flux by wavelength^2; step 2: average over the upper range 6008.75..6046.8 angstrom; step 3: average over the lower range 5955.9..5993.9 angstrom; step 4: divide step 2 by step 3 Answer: 1.00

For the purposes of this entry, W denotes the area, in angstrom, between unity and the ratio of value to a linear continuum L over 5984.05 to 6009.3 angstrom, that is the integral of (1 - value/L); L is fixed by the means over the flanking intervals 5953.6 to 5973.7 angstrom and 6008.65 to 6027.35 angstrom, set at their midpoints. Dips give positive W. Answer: -0.2 angstrom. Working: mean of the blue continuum 5.89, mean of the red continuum 5.92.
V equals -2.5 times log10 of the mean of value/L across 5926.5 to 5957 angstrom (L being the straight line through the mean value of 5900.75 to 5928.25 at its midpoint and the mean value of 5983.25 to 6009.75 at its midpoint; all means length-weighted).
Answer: 0.03 mag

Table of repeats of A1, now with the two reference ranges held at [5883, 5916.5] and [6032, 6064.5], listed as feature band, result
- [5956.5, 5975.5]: 0.1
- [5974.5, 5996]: -0.1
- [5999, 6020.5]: 0.1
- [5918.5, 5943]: 0.0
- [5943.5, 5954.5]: 0.4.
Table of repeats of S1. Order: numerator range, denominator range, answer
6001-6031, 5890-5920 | 1.01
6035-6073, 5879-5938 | 1.02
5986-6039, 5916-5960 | 1.03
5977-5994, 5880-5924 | 1.02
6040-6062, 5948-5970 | 1.05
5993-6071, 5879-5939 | 1.02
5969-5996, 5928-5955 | 1.03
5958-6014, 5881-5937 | 1.01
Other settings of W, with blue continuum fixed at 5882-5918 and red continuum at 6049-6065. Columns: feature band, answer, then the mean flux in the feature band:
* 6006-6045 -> 0.6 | 5.85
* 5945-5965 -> 0.8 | 5.75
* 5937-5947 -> 0.1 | 5.96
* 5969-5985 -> -0.1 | 6.01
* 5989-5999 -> -0.1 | 6.05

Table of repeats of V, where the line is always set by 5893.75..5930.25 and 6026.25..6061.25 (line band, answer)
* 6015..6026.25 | -0.01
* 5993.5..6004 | -0.02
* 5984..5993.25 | 0.00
